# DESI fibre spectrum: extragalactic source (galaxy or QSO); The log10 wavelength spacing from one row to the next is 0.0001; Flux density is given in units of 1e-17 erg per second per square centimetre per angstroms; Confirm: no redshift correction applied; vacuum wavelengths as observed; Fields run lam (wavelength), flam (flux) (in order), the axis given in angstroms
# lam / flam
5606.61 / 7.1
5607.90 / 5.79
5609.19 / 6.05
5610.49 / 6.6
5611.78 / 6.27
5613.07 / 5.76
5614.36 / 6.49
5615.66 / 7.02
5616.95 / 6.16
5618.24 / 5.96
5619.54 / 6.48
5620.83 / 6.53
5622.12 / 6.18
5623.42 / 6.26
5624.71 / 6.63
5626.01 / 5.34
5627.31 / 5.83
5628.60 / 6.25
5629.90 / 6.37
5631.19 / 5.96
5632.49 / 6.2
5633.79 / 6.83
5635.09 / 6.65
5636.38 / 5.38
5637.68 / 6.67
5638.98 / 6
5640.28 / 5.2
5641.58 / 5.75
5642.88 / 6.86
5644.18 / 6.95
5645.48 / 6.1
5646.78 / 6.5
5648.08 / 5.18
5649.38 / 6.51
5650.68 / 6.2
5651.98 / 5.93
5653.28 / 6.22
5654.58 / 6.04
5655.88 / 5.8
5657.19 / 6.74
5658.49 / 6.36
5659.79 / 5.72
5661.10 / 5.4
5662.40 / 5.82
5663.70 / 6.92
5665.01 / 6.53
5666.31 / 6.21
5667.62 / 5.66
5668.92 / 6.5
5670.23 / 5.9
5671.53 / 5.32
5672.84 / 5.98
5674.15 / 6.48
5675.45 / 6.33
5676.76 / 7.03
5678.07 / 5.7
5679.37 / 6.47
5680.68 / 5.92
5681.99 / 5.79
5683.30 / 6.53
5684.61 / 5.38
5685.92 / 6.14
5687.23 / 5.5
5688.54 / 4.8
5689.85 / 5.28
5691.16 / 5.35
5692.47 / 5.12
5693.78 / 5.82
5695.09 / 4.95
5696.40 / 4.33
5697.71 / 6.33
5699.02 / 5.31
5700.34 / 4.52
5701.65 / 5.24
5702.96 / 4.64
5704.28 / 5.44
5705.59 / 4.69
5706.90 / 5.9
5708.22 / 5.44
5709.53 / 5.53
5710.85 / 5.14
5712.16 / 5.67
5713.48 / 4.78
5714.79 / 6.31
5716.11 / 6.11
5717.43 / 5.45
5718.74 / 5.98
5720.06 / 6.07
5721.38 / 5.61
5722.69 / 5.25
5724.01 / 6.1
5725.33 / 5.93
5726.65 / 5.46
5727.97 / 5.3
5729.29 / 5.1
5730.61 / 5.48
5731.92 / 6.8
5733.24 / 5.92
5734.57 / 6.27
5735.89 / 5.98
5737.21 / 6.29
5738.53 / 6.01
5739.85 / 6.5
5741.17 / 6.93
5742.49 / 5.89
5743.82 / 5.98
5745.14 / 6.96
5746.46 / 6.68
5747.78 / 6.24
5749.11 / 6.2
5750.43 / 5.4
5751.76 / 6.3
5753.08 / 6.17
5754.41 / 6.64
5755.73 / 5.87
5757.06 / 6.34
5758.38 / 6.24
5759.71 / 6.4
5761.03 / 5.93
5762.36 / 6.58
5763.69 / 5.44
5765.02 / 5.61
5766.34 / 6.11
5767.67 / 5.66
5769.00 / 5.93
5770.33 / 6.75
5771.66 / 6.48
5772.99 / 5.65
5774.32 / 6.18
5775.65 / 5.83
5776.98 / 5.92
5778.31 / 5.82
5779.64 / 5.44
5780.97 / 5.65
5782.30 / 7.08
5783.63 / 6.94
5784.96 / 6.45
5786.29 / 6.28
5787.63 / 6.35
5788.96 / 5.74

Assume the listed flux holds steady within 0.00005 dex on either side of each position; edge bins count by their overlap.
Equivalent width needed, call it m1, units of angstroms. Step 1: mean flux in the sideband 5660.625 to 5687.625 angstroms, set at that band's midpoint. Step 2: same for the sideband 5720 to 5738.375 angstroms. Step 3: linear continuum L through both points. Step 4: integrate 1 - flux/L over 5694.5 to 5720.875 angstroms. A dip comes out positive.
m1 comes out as 2.3 angstroms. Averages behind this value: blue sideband 6.08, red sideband 5.82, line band 5.39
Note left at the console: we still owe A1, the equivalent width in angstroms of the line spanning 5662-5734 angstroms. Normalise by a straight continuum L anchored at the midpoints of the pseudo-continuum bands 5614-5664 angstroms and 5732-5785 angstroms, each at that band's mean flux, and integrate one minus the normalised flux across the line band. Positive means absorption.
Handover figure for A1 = 5.61 angstroms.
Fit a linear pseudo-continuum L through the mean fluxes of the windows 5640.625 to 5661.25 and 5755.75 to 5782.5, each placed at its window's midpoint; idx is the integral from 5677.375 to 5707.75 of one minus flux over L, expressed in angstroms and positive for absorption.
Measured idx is 3.3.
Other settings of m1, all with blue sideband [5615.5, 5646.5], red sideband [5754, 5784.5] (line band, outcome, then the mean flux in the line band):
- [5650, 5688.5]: 0.77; 6.07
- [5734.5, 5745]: -0.23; 6.27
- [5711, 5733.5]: 1.60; 5.71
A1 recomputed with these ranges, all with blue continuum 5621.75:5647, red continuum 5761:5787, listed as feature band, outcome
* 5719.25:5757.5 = 0.36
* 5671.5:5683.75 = -0.07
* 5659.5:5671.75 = 0.27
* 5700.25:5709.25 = 1.41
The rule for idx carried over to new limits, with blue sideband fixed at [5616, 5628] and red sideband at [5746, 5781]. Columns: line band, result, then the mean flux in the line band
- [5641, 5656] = -0.1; 6.19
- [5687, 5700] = 1.8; 5.25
